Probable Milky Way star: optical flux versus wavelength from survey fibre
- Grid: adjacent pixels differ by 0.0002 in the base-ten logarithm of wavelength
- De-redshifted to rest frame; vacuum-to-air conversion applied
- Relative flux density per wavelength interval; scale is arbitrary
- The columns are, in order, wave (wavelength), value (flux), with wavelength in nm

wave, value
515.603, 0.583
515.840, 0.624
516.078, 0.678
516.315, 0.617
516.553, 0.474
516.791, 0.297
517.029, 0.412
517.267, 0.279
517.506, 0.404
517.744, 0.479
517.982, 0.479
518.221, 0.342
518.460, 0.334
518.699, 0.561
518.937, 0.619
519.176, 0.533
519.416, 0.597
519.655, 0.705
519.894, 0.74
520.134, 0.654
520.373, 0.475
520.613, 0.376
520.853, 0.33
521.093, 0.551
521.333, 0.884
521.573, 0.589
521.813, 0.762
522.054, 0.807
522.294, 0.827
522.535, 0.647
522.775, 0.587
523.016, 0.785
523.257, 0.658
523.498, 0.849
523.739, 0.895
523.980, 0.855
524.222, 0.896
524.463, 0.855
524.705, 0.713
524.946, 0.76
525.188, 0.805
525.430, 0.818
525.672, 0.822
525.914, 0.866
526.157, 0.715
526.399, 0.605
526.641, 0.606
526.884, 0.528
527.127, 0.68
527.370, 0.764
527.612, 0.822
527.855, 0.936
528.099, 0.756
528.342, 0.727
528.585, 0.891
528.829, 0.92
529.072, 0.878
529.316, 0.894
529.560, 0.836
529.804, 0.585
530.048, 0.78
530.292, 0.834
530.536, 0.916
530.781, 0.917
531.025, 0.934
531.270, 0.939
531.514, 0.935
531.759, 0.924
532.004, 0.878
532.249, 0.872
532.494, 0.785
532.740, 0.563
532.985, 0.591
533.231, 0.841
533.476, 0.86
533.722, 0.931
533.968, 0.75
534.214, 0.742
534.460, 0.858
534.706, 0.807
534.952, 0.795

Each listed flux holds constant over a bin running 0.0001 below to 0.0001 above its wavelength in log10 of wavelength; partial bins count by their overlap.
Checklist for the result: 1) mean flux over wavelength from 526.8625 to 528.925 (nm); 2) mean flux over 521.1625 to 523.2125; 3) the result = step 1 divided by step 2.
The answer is 1.09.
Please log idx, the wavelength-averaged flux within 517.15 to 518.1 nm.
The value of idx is 0.411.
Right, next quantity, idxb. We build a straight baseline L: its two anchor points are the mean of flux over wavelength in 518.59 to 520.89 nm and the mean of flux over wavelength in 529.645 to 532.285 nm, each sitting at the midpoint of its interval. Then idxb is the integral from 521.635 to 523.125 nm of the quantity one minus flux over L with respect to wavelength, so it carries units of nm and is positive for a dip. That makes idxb -0.22 nm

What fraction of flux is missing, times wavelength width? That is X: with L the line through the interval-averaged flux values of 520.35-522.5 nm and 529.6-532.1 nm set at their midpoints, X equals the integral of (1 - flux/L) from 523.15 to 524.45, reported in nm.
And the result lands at -0.27 nm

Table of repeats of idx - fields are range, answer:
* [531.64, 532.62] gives 0.863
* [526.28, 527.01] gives 0.58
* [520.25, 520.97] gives 0.395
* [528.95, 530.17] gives 0.795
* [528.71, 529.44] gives 0.897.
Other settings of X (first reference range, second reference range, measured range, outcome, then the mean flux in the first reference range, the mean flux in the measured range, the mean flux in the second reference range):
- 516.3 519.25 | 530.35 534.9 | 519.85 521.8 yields -0.21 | 0.441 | 0.579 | 0.835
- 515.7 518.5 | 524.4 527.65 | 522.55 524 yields -0.24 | 0.456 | 0.757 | 0.736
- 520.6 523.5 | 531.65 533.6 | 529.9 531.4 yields -0.23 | 0.669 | 0.882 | 0.788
